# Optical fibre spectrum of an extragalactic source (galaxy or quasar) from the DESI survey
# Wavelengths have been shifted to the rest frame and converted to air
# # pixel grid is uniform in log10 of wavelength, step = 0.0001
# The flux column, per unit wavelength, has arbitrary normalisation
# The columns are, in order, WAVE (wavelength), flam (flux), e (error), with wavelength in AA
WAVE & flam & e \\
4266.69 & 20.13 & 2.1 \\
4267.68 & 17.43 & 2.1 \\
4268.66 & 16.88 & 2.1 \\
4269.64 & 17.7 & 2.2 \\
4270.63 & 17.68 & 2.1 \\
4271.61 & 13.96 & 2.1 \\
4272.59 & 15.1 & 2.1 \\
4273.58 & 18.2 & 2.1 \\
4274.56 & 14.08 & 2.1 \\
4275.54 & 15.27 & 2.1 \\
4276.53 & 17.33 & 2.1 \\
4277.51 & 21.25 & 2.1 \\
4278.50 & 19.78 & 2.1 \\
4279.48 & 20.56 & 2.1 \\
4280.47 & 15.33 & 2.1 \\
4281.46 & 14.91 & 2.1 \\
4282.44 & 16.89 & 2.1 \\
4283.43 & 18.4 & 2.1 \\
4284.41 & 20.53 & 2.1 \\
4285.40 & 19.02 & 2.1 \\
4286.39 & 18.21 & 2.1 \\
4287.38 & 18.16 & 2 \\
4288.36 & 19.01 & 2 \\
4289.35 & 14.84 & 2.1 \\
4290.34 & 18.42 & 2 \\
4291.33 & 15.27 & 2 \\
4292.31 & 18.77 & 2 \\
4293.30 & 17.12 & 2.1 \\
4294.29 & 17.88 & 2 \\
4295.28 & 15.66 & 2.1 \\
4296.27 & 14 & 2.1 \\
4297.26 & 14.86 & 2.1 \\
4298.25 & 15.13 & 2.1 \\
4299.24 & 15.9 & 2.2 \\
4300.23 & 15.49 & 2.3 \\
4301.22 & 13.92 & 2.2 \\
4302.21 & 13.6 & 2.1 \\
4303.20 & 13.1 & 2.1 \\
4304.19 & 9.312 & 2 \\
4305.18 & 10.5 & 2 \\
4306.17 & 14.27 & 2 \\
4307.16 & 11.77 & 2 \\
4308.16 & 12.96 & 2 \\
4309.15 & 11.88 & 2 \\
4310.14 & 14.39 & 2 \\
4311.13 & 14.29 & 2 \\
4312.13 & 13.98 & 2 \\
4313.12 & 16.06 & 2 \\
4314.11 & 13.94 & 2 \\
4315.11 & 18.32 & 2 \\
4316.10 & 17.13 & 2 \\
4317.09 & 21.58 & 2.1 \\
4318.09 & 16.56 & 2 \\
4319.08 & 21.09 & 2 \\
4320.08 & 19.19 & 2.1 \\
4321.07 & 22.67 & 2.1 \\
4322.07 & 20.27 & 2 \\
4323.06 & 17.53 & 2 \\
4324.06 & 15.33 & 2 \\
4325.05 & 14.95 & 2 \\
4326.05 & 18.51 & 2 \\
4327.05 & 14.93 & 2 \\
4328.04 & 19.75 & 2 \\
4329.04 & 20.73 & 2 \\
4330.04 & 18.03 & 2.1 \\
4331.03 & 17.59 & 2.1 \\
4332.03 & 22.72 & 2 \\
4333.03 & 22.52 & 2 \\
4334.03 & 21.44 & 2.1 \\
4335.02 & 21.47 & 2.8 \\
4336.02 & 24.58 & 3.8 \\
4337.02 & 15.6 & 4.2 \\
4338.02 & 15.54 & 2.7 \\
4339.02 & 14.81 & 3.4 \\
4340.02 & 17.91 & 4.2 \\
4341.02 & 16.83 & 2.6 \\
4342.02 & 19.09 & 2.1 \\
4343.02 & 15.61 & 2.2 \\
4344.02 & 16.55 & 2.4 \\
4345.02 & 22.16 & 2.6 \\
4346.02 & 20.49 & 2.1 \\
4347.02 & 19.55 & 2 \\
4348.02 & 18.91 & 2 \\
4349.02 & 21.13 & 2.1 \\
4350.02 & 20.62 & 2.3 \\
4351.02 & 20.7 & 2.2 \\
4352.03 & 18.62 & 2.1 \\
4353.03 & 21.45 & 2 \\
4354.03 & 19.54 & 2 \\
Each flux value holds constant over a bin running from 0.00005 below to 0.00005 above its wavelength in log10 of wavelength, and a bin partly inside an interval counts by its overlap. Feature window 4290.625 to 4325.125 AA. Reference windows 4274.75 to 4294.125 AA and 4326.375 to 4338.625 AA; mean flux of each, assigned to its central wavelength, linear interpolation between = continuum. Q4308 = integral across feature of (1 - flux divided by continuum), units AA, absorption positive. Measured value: 5.4 AA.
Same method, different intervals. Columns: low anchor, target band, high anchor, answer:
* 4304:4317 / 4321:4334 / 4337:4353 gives -2.0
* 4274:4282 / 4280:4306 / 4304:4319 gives 0.5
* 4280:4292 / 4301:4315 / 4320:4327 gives 3.6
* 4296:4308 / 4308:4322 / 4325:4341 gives -1.0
